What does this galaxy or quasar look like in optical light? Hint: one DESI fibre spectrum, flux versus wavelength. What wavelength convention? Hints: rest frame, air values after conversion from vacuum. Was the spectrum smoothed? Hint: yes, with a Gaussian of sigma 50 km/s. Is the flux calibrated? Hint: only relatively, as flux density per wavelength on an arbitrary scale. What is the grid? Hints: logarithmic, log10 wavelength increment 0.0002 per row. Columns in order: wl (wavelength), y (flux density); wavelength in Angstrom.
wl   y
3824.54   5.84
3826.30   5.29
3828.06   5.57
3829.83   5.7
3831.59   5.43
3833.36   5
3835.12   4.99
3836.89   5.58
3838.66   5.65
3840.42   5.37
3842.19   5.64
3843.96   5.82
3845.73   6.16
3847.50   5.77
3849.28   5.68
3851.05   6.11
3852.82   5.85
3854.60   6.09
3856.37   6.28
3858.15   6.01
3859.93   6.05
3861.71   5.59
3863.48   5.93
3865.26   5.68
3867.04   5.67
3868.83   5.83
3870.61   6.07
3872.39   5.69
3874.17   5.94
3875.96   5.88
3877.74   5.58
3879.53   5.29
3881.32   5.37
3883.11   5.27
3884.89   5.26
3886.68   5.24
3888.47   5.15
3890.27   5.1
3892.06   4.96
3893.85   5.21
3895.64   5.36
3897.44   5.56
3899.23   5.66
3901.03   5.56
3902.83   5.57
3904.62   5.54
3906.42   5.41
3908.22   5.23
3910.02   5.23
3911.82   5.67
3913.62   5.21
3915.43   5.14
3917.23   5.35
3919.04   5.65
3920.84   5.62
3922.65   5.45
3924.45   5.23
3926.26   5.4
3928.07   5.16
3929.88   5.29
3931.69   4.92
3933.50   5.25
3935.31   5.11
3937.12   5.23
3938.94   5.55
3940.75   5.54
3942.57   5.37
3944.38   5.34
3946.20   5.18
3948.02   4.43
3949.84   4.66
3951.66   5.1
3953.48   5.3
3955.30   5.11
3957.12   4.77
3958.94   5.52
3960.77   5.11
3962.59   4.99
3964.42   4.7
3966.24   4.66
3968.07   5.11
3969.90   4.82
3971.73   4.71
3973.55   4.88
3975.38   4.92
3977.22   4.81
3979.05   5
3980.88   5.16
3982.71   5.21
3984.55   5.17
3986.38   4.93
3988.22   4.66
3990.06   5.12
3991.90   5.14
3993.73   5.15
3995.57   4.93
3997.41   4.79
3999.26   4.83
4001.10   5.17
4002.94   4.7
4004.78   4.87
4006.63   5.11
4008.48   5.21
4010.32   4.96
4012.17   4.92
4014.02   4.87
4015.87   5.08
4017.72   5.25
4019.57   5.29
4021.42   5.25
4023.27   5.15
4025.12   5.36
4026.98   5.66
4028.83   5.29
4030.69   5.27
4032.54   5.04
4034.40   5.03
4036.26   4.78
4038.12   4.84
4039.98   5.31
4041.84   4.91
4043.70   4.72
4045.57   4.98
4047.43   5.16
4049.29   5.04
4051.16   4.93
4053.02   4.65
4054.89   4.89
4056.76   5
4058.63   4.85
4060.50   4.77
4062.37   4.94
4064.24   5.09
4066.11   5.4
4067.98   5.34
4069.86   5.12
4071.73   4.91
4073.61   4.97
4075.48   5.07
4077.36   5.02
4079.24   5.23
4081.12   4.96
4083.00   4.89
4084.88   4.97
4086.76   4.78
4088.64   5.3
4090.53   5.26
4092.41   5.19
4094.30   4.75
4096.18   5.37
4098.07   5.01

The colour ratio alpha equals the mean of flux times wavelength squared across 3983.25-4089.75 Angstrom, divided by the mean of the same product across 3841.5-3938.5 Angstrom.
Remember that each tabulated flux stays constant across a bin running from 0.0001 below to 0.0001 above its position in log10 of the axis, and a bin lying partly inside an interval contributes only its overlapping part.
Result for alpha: 0.98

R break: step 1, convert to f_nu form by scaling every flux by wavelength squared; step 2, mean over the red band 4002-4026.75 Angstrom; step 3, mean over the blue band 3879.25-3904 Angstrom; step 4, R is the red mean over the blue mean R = 1.02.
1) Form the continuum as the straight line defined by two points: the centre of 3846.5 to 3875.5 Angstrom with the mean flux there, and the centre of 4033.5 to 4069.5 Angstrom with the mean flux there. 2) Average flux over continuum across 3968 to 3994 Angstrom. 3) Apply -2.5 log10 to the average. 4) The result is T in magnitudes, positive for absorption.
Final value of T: 0.07 mag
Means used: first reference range 5.89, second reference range 4.98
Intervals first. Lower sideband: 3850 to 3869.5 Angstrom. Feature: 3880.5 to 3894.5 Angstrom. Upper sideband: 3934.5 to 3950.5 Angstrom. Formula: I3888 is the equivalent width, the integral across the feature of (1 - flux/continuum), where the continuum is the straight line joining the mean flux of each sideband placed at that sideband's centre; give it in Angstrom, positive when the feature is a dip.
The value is 1.2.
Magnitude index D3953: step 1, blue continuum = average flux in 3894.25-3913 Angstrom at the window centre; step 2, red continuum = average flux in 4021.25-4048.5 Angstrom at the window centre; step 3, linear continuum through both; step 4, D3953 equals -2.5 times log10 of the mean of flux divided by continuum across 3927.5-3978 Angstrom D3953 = 0.06 mag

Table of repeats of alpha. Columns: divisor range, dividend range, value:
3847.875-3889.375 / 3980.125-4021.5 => 0.94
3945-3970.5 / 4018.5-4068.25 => 1.07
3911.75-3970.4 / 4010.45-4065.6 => 1.02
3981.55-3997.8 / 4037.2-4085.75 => 1.03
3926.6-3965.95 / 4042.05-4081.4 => 1.03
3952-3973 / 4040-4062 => 1.03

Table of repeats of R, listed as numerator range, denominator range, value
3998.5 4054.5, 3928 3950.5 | 1.02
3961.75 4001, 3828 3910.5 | 0.94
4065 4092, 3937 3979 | 1.07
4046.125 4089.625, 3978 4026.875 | 1.02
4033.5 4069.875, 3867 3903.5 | 0.99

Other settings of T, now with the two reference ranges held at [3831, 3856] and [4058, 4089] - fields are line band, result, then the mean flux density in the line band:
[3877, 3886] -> 0.04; 5.35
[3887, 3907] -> 0.03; 5.37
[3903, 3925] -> 0.01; 5.4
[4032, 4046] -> 0.04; 4.94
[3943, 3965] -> 0.07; 5.03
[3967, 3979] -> 0.09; 4.88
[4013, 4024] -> 0.01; 5.15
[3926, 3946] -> 0.03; 5.28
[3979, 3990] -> 0.05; 5.03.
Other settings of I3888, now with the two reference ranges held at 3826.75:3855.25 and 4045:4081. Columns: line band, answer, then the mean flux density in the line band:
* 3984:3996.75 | 0.53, 5.01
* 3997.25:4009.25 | 0.52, 4.96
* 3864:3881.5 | -0.52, 5.72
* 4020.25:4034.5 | -0.42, 5.27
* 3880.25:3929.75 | 0.98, 5.35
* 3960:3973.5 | 1.07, 4.87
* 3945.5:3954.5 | 0.68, 4.93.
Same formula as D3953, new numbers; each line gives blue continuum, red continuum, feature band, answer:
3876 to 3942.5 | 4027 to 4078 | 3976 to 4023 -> 0.03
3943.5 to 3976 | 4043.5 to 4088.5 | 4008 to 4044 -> -0.03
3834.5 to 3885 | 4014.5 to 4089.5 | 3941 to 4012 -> 0.07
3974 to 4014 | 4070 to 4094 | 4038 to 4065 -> 0.02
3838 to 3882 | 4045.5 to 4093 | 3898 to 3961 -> 0.05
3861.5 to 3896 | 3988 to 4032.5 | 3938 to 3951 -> 0.03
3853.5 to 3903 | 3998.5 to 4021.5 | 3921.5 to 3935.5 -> 0.03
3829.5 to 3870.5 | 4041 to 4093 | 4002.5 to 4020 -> 0.04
